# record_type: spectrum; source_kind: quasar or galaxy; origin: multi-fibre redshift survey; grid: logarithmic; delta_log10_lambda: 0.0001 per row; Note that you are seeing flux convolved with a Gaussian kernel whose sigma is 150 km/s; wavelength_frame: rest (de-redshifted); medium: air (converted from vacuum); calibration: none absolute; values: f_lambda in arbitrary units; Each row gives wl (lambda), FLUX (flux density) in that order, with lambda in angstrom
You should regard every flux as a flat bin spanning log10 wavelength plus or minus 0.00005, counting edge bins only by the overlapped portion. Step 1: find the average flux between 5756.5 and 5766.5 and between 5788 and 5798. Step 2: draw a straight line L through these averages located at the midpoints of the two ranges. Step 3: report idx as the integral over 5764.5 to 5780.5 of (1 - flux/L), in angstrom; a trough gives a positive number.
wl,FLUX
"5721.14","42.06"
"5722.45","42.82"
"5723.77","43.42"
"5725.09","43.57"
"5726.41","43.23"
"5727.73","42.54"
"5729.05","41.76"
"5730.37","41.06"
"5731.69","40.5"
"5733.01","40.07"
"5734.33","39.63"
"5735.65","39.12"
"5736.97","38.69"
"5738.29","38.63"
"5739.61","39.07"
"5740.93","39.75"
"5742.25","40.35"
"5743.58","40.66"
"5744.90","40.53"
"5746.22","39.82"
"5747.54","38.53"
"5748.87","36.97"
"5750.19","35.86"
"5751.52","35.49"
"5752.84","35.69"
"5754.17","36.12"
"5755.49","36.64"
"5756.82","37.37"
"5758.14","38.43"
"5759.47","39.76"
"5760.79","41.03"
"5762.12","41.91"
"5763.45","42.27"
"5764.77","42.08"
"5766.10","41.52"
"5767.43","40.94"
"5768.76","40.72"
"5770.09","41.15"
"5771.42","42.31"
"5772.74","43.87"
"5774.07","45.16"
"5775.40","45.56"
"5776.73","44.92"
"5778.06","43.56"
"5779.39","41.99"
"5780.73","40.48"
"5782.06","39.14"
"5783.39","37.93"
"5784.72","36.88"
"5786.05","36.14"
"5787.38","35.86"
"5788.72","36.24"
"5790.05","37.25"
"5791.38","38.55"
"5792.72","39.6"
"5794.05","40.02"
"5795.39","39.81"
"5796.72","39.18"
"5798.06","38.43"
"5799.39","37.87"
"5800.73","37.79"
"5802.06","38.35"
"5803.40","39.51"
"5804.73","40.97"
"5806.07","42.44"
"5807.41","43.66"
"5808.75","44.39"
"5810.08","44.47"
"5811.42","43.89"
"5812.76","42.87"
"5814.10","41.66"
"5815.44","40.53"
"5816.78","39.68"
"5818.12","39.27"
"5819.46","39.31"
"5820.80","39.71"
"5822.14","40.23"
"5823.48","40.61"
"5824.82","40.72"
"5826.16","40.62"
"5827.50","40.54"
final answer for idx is -1.1 angstrom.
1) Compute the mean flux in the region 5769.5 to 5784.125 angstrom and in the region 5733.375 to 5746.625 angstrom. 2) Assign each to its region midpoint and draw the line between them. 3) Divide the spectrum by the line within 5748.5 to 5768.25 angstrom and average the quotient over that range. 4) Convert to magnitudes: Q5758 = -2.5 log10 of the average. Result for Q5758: 0.059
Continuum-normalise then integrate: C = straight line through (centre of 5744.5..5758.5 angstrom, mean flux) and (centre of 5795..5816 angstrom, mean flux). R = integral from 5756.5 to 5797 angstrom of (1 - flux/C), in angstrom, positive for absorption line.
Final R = -1.45 angstrom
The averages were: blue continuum 37.3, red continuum 41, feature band 40.4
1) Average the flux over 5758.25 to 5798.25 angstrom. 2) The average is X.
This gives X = 40.5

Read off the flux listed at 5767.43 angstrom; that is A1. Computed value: 40.94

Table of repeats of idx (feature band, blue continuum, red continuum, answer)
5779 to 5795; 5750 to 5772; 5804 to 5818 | 1.02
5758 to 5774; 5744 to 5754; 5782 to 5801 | -1.62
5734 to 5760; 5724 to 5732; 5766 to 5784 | 2.37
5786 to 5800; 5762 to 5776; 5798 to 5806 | 0.66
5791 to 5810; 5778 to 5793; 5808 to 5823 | -0.13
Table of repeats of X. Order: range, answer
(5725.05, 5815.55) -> 40.2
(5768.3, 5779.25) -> 43.4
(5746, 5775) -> 39.8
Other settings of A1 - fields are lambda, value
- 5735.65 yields 39.12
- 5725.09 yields 43.57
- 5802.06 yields 38.35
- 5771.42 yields 42.31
